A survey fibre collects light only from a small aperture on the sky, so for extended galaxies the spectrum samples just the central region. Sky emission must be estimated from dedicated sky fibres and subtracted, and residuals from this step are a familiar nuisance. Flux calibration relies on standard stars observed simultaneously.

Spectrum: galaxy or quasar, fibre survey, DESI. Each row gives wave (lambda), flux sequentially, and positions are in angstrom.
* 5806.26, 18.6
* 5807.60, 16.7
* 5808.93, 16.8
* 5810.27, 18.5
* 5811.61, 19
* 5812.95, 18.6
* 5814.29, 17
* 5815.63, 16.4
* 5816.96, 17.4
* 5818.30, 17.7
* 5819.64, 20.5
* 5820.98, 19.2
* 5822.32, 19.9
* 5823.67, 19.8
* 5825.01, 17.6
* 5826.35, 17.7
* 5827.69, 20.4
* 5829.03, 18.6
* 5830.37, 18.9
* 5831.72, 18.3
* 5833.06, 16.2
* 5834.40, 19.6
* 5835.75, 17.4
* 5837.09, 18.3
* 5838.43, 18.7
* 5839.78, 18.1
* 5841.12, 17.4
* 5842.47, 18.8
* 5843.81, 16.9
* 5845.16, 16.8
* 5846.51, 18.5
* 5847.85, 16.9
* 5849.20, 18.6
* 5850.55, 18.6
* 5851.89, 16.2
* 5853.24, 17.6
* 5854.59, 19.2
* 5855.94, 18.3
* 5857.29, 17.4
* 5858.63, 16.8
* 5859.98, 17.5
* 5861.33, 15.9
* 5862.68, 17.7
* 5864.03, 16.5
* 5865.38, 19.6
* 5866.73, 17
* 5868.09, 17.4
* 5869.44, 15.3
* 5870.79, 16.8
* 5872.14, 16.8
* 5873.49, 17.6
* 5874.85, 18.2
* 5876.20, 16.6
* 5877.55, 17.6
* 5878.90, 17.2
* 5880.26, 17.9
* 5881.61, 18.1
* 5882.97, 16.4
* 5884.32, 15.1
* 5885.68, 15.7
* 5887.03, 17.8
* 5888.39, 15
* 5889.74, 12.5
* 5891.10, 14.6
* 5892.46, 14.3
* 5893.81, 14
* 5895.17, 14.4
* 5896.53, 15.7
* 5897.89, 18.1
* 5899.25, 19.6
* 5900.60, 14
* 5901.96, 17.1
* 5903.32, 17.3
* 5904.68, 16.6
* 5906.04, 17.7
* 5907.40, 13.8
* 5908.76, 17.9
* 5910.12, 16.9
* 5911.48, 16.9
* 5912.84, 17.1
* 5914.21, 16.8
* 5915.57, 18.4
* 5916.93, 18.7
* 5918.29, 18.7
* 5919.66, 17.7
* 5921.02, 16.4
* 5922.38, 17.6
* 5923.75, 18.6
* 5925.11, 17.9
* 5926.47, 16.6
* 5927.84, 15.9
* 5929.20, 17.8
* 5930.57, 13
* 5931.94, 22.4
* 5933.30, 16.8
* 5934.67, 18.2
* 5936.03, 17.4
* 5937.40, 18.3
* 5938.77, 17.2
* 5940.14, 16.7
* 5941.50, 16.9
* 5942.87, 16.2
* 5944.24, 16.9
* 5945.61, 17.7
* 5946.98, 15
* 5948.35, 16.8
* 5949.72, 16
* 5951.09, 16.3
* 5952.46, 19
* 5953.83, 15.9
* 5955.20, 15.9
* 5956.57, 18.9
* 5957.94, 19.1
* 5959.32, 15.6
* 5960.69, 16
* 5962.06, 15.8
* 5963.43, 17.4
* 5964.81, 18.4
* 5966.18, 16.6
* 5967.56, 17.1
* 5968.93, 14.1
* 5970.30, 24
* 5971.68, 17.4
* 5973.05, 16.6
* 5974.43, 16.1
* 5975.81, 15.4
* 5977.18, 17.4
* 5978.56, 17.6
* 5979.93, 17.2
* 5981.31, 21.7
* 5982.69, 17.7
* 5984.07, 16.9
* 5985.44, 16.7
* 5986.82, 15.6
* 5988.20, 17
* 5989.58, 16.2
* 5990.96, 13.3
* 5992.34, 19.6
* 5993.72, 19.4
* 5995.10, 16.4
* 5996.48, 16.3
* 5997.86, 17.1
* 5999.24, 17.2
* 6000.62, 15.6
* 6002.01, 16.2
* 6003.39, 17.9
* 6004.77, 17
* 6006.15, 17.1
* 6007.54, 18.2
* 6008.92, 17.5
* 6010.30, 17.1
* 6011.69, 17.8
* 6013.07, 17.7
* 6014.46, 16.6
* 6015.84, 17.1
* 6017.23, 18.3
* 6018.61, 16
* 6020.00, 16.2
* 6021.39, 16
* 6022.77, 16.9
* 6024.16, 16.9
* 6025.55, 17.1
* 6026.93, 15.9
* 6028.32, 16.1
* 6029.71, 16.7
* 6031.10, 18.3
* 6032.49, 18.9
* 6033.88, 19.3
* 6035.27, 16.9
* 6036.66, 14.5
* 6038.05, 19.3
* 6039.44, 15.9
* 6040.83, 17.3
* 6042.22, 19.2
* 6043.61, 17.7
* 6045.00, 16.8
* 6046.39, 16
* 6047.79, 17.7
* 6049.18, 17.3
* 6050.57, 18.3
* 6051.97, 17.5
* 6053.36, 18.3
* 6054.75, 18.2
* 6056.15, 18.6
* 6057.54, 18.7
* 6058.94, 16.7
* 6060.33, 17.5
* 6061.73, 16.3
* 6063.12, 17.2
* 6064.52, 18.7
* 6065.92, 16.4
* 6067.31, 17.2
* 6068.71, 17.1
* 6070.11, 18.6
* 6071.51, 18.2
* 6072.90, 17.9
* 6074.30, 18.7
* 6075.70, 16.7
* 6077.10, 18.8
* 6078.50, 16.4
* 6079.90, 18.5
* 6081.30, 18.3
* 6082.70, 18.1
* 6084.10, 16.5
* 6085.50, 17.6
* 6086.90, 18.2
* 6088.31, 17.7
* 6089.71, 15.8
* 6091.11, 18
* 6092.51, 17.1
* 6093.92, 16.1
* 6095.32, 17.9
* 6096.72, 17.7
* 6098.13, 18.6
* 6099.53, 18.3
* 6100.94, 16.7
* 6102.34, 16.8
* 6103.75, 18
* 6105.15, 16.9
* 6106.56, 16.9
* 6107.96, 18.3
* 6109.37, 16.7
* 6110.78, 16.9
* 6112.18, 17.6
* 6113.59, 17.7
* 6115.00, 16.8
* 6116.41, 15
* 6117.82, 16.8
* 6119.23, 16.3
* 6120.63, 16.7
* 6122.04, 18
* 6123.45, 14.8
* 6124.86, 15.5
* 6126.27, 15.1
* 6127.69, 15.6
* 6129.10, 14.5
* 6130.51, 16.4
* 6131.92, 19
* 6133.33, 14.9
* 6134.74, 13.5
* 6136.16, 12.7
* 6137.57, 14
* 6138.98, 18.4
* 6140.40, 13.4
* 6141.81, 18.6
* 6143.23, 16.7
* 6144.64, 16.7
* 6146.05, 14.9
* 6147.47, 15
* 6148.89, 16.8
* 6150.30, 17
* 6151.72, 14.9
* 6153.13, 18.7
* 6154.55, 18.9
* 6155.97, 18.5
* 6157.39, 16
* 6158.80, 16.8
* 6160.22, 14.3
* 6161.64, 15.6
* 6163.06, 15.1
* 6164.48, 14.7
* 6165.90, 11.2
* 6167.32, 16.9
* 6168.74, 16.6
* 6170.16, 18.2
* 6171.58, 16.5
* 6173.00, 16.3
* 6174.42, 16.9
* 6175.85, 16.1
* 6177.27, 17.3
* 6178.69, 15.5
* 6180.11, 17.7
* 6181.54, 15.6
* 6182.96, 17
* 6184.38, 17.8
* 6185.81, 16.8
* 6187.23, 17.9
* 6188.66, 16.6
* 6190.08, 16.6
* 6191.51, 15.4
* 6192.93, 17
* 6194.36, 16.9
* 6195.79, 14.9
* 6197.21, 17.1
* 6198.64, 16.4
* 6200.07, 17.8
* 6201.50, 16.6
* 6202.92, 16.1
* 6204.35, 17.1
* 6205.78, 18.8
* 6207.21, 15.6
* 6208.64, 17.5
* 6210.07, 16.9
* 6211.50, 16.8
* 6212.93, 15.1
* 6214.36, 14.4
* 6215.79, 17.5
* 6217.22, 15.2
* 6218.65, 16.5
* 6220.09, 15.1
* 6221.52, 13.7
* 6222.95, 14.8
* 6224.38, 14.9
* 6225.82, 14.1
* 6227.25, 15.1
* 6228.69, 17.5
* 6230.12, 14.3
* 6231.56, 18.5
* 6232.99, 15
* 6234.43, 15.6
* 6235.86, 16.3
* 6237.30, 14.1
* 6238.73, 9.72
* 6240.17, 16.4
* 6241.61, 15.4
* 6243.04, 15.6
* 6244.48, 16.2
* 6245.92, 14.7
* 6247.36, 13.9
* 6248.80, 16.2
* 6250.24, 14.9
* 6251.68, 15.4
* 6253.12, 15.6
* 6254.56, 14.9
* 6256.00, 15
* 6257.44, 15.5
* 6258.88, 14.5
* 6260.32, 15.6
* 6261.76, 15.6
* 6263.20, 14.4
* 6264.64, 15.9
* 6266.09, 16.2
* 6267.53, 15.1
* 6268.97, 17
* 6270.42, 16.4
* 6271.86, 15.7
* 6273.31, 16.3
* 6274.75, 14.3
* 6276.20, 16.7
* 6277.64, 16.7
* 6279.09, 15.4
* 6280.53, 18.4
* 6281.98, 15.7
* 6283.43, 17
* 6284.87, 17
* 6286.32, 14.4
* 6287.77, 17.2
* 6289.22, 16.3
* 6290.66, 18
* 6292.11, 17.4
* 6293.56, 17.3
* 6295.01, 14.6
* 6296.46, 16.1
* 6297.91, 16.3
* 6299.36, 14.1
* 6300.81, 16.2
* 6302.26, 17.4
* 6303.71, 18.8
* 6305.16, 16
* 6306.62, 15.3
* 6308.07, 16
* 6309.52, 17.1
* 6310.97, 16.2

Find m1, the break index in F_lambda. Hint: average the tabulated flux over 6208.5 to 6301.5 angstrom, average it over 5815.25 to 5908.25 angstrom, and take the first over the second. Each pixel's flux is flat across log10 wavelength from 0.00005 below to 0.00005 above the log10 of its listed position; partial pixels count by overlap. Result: 0.91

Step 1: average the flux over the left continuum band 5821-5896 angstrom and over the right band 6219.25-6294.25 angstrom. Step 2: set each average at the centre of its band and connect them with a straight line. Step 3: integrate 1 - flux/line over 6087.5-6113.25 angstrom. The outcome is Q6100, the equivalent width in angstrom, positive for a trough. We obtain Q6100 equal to -1.7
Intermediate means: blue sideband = 17.3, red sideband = 15.6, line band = 17.3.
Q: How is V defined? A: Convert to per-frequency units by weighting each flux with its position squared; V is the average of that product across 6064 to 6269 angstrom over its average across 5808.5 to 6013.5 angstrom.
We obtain 1.03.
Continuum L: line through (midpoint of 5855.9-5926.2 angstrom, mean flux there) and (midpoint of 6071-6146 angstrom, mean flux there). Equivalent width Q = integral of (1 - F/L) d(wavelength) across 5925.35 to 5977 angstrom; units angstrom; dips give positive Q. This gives -0.8 angstrom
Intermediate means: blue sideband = 16.8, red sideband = 16.8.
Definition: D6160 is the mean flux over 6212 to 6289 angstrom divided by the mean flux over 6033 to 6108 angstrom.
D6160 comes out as 0.9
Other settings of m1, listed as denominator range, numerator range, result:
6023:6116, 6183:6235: 0.93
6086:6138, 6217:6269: 0.92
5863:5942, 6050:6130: 1.02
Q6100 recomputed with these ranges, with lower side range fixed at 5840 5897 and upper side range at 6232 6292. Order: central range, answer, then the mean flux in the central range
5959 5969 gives 0.0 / 16.5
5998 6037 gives -1.6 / 17.1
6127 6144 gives 0.4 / 15.7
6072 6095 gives -1.9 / 17.5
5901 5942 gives -1.5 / 17.3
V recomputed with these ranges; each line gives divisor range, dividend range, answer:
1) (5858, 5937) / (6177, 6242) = 1.05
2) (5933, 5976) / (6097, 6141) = 1.01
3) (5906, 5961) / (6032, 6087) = 1.07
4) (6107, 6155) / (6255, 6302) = 1.03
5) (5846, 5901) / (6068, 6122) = 1.11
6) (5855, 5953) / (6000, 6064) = 1.07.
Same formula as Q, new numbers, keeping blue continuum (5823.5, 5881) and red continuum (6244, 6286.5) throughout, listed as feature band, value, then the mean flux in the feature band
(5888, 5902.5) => 1.8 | 15.4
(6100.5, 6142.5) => 0.3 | 16.3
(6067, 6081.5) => -1.1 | 17.9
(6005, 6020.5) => -0.3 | 17.2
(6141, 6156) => -0.6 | 16.9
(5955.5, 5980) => -0.1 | 17.2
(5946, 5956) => 0.4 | 16.5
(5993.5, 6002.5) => 0.1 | 16.8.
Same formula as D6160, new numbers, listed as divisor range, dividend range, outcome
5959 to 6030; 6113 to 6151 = 0.94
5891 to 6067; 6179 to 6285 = 0.93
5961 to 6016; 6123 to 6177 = 0.93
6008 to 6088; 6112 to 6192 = 0.93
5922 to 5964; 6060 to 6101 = 1.03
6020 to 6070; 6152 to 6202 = 0.95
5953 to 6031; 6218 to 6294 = 0.92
